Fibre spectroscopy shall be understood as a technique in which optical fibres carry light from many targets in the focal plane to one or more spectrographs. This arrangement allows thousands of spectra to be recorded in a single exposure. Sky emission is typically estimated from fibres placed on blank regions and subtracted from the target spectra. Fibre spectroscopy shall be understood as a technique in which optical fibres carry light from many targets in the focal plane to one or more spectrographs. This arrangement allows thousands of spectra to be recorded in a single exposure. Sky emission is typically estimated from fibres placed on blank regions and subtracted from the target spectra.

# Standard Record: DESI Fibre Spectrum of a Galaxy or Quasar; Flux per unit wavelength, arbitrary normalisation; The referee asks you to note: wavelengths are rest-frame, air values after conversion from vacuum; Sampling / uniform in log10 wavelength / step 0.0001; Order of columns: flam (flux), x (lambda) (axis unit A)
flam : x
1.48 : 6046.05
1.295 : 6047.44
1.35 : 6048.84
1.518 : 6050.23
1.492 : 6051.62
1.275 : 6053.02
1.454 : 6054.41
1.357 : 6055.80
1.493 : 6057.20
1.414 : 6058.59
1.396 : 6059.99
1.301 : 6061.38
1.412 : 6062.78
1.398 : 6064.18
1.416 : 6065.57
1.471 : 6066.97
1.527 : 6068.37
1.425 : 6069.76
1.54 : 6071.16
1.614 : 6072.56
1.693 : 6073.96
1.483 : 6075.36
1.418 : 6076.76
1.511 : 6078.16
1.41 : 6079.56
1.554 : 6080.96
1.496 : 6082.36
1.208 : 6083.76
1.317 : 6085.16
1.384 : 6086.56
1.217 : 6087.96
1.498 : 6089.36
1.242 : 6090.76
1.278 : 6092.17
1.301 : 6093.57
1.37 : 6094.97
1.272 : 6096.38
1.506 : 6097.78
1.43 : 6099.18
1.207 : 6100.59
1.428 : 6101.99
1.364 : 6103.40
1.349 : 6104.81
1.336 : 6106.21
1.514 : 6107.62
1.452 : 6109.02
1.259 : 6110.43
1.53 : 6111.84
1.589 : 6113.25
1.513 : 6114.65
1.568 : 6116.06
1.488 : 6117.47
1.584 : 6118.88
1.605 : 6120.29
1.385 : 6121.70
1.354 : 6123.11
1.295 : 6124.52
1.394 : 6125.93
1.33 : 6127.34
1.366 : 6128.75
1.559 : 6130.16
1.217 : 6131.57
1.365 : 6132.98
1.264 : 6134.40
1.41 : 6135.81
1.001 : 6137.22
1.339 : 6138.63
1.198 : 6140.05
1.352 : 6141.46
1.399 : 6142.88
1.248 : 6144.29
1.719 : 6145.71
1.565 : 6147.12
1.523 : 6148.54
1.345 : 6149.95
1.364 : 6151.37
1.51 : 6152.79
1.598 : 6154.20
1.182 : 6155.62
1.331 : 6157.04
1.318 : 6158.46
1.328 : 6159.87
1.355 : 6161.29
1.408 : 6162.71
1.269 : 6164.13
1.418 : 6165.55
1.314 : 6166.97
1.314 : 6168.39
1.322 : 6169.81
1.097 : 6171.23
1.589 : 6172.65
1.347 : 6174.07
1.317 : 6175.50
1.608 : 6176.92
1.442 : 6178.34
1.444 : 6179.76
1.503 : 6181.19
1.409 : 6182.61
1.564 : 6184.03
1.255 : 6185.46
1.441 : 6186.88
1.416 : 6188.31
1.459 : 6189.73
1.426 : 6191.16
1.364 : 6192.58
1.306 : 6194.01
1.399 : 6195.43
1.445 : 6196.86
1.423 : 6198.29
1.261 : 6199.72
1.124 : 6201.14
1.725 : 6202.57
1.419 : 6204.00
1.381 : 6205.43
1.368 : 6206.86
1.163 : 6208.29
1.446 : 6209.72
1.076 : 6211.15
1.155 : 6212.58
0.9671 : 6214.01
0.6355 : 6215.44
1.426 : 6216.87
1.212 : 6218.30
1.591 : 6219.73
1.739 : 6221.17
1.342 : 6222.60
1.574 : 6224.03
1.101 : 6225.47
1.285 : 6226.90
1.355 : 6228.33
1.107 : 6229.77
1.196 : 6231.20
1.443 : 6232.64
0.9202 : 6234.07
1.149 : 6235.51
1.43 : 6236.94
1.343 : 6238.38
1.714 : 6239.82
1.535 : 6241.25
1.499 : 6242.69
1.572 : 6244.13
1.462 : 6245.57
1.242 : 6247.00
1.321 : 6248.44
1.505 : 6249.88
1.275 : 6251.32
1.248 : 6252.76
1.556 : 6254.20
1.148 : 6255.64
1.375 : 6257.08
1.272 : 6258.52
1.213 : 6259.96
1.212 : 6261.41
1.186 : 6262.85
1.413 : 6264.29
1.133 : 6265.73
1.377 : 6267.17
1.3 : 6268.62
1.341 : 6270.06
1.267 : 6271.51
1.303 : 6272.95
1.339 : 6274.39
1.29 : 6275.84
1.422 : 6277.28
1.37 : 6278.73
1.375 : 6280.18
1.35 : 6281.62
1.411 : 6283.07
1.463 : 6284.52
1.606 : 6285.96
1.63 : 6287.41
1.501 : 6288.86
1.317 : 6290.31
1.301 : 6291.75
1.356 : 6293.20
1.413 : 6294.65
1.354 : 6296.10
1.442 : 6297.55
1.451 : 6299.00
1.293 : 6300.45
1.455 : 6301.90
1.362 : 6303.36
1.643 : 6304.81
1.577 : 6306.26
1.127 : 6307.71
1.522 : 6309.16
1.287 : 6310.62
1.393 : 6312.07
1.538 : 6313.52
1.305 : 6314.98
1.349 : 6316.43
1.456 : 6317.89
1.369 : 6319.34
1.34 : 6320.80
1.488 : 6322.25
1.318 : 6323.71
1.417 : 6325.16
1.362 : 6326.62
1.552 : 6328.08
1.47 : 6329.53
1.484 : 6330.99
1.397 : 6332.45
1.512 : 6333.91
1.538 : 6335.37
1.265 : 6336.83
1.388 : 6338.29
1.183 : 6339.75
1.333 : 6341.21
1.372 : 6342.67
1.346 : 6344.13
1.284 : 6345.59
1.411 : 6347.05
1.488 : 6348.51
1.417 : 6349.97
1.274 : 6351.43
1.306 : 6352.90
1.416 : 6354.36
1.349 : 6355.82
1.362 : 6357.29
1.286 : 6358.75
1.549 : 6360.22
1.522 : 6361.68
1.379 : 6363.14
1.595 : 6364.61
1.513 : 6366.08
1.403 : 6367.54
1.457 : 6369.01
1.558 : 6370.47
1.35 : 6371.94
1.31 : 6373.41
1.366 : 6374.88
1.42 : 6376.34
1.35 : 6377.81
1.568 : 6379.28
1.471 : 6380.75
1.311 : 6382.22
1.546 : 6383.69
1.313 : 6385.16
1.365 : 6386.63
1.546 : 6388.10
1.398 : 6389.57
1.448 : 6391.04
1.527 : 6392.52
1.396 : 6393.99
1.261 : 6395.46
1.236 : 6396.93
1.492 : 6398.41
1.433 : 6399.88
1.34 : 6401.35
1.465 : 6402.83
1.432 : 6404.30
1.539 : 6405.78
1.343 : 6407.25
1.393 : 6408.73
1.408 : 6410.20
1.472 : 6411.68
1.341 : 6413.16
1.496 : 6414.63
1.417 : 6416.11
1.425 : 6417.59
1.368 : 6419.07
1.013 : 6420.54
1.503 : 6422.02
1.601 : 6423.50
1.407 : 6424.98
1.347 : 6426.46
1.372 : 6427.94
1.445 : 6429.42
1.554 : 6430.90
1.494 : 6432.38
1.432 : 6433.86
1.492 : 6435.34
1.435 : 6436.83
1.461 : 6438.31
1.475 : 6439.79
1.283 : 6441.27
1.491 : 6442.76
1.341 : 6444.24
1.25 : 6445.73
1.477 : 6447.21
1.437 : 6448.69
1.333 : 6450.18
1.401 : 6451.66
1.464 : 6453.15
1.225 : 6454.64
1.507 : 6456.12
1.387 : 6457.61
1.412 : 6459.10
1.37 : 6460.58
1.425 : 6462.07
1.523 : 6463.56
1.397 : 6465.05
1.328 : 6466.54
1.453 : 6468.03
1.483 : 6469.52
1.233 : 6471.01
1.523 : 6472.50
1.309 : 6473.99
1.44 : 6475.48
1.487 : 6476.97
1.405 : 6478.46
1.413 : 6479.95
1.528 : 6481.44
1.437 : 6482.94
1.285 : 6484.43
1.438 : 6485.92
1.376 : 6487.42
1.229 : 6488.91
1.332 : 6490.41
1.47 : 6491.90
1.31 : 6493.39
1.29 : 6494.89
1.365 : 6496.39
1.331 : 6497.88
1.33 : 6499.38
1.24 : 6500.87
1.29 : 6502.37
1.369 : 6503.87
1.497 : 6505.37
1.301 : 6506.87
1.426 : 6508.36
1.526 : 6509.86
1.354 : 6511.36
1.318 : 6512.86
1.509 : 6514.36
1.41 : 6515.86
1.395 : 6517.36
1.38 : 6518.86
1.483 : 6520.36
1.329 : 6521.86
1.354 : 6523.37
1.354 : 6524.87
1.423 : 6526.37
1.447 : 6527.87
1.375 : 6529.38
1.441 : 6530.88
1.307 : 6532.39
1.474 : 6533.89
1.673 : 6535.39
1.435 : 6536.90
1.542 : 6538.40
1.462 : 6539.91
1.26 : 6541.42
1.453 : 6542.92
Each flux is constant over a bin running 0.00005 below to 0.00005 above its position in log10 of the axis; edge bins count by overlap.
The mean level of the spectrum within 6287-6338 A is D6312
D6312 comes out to 1.42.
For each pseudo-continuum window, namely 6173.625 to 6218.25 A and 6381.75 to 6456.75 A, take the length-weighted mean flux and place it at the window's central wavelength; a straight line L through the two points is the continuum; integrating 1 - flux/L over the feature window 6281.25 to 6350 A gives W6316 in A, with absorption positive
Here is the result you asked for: -1.48 A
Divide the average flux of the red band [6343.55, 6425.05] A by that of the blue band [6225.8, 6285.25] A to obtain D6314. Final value 1.1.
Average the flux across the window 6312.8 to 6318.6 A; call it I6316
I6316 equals 1.41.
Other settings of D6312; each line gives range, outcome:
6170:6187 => 1.41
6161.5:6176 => 1.34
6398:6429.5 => 1.41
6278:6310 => 1.42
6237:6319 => 1.38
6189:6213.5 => 1.35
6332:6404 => 1.4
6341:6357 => 1.36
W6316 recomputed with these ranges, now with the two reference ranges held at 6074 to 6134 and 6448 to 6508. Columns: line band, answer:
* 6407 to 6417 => -0.2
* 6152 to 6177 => 0.7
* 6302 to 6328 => -0.3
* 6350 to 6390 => -0.8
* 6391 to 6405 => -0.1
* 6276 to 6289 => -0.5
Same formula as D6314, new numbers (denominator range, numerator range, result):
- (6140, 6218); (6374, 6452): 1.04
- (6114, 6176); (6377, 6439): 1.03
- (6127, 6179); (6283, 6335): 1.04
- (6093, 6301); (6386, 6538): 1.03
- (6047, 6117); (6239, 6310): 0.98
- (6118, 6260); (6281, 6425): 1.04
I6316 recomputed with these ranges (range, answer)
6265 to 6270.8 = 1.29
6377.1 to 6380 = 1.46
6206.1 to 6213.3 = 1.24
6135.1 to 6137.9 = 1.21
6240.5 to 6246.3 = 1.52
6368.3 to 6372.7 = 1.45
